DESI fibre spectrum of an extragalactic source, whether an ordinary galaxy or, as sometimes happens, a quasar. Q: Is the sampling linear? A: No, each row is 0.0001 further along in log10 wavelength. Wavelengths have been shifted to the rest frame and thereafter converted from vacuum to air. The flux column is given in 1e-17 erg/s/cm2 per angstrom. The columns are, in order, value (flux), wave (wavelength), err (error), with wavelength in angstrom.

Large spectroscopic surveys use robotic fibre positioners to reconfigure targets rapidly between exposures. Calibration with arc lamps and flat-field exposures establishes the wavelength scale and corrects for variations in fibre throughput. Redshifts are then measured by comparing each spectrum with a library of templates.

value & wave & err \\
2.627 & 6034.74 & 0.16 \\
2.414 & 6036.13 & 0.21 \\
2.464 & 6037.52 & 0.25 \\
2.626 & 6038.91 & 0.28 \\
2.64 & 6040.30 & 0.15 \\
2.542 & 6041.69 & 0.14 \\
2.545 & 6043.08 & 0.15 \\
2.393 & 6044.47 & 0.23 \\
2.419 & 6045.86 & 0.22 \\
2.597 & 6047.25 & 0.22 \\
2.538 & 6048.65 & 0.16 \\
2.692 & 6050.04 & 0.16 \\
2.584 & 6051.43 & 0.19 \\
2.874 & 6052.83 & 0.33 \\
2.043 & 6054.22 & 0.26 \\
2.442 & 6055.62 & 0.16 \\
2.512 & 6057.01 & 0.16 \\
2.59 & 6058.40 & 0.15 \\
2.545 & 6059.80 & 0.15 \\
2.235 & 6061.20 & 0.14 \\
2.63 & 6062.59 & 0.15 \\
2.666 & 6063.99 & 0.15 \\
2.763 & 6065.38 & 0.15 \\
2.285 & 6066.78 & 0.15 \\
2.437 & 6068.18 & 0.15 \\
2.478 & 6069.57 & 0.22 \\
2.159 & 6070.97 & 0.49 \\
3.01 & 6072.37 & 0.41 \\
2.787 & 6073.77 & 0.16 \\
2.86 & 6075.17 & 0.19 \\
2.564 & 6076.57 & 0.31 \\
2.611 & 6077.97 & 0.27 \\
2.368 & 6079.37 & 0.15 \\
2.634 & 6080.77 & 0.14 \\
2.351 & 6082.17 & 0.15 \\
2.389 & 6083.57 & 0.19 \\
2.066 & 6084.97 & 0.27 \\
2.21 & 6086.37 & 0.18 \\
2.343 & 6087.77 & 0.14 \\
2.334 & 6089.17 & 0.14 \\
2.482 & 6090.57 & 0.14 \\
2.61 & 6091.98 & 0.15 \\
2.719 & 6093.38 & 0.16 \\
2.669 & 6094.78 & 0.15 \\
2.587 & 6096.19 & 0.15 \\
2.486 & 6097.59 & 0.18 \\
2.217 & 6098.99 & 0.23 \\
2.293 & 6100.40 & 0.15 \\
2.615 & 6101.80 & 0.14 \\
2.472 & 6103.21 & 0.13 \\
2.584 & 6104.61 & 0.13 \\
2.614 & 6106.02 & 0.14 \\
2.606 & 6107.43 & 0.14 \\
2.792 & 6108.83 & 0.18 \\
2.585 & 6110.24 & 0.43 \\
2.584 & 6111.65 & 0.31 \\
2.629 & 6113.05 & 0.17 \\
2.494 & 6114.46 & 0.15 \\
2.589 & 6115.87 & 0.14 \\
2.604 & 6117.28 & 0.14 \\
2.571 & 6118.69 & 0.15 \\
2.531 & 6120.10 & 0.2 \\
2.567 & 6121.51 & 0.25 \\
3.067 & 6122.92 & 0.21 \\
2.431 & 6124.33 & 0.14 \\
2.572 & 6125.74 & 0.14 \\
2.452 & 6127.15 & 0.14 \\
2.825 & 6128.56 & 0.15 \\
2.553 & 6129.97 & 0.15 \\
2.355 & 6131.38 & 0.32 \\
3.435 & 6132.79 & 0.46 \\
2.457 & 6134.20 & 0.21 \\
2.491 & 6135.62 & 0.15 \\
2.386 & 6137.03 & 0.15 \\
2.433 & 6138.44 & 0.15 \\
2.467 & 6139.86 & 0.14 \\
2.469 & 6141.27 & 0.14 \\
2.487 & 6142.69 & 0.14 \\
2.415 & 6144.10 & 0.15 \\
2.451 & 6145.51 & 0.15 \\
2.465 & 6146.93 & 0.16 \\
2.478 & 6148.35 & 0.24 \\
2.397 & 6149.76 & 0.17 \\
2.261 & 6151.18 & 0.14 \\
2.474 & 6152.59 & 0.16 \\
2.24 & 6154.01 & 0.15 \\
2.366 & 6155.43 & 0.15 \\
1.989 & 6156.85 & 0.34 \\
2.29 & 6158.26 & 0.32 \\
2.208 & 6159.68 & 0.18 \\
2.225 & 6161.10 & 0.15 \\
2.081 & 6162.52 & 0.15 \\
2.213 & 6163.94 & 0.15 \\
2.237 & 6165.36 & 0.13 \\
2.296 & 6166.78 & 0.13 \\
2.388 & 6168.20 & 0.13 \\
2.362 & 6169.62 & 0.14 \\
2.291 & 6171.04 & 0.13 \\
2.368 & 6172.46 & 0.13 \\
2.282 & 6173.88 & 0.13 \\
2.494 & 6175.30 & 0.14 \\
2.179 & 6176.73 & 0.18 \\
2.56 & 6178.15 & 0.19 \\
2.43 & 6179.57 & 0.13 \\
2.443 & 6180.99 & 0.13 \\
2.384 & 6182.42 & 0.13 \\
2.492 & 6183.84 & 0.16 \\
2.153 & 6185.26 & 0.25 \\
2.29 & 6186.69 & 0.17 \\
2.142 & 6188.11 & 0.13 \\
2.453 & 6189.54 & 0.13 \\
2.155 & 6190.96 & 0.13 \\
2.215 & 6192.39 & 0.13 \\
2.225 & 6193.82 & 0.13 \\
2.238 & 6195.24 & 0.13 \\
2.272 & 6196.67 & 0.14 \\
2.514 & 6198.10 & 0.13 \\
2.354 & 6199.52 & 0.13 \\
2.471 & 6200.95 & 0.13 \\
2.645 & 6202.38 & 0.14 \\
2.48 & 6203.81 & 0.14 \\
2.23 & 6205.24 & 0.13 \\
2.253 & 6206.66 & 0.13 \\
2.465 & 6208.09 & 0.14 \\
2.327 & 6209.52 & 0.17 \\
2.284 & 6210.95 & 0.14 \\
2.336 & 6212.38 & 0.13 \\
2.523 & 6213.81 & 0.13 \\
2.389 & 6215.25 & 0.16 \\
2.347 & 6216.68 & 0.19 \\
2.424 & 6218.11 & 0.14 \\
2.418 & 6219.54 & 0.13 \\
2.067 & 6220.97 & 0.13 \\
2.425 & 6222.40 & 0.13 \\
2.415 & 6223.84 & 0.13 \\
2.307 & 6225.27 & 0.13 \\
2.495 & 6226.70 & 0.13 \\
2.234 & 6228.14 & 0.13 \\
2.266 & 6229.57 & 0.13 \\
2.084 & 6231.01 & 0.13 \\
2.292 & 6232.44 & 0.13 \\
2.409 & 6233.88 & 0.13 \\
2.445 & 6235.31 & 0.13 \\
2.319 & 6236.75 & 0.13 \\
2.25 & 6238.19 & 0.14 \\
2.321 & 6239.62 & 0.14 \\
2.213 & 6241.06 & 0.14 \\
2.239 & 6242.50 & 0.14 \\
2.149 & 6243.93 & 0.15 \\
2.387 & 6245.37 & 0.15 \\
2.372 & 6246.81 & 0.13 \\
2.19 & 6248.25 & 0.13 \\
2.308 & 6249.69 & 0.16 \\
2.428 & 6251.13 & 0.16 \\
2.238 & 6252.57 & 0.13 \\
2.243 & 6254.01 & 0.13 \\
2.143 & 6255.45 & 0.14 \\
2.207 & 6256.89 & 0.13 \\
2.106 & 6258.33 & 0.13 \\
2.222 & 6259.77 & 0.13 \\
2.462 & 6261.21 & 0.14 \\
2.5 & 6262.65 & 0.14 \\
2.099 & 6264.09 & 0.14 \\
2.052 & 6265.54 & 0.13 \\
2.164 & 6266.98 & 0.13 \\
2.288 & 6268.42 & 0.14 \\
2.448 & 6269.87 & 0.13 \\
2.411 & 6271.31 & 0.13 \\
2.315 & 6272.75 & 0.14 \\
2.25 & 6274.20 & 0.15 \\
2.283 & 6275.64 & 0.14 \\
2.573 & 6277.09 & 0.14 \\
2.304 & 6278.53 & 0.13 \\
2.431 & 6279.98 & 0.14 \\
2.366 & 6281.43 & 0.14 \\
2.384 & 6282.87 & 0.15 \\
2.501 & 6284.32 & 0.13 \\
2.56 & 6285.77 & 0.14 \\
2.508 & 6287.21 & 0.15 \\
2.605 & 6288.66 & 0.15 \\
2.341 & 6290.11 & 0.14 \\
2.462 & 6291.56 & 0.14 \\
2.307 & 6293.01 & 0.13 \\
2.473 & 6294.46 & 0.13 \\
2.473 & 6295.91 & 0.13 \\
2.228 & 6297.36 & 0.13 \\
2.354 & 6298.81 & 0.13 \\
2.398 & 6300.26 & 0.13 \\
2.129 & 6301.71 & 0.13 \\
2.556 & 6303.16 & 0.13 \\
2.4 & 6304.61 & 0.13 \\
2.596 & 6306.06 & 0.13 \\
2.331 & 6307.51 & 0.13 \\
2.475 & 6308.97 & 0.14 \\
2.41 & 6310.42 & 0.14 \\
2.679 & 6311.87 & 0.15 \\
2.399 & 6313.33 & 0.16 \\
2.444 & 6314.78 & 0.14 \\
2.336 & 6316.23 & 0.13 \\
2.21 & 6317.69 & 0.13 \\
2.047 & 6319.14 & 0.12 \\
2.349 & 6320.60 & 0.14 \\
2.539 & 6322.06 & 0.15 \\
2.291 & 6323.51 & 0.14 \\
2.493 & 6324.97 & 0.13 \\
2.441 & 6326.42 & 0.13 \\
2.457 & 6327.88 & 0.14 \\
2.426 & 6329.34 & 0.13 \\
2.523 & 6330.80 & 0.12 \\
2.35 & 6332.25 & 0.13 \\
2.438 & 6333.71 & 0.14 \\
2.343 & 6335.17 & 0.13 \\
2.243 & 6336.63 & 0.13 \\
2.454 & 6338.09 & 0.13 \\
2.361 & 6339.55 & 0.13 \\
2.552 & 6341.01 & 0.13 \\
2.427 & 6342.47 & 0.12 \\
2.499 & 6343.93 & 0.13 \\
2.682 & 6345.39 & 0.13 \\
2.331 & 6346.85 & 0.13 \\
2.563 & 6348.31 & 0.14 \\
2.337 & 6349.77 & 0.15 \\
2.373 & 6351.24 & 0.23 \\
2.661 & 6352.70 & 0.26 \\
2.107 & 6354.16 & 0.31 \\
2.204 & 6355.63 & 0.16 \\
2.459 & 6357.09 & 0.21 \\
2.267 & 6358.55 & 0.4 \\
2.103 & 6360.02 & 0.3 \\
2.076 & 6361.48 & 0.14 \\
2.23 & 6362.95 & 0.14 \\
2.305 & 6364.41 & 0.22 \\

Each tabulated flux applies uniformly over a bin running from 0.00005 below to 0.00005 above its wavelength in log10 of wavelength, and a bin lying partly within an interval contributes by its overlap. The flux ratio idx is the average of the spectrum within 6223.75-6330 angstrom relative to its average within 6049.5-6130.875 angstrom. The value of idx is 0.93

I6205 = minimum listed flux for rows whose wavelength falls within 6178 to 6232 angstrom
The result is 2.067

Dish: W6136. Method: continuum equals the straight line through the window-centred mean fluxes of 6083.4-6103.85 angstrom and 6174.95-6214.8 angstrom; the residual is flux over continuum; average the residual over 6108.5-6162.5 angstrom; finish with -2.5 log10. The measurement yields -0.041 mag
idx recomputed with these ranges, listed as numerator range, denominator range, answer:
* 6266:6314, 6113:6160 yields 0.96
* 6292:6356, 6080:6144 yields 0.95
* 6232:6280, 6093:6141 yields 0.89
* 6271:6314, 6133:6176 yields 1.02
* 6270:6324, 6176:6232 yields 1.02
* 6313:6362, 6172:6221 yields 1.01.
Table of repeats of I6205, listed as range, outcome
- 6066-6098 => 2.066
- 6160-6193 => 2.081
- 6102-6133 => 2.355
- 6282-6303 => 2.129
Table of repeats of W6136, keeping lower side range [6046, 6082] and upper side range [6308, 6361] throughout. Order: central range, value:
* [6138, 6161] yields 0.06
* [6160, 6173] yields 0.10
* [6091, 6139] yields -0.03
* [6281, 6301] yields 0.00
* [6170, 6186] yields 0.05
